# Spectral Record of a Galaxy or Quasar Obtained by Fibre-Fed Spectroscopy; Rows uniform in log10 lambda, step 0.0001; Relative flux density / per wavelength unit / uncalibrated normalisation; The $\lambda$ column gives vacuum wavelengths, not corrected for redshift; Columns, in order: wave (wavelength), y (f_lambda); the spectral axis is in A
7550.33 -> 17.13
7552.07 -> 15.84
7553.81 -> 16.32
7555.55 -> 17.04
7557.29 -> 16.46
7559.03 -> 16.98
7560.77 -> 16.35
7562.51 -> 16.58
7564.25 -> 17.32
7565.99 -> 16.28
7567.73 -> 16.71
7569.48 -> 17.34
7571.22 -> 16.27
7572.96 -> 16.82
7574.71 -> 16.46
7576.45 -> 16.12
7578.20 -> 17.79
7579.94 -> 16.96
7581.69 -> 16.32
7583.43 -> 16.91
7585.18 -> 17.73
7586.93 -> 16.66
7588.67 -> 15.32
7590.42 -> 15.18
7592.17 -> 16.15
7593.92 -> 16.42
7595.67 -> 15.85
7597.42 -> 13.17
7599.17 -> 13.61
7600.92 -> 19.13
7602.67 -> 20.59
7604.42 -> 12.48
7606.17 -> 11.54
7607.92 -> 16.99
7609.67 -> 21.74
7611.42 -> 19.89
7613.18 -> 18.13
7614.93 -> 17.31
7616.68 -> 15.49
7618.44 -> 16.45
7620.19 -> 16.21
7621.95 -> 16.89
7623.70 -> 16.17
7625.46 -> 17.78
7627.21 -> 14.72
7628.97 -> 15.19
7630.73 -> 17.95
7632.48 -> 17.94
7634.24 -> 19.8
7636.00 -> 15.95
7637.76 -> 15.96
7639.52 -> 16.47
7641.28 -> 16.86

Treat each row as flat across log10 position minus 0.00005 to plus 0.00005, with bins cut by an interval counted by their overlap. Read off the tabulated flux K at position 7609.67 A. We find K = 21.74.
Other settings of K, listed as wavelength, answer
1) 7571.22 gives 16.27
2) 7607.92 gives 16.99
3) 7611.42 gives 19.89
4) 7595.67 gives 15.85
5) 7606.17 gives 11.54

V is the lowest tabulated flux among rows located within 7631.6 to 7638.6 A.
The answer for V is 15.95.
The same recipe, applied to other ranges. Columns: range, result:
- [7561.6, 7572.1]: 16.27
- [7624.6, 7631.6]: 14.72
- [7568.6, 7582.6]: 16.12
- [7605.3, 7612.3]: 11.54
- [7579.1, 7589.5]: 15.32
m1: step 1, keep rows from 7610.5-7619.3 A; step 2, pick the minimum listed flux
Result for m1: 15.49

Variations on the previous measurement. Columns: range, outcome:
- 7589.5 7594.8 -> 15.18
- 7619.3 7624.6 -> 16.17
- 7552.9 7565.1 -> 16.32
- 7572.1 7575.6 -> 16.46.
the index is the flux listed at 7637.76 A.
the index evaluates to 15.96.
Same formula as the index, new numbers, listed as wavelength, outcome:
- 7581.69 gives 16.32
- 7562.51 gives 16.58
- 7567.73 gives 16.71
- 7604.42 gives 12.48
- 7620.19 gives 16.21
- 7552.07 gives 15.84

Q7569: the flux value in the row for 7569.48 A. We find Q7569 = 17.34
